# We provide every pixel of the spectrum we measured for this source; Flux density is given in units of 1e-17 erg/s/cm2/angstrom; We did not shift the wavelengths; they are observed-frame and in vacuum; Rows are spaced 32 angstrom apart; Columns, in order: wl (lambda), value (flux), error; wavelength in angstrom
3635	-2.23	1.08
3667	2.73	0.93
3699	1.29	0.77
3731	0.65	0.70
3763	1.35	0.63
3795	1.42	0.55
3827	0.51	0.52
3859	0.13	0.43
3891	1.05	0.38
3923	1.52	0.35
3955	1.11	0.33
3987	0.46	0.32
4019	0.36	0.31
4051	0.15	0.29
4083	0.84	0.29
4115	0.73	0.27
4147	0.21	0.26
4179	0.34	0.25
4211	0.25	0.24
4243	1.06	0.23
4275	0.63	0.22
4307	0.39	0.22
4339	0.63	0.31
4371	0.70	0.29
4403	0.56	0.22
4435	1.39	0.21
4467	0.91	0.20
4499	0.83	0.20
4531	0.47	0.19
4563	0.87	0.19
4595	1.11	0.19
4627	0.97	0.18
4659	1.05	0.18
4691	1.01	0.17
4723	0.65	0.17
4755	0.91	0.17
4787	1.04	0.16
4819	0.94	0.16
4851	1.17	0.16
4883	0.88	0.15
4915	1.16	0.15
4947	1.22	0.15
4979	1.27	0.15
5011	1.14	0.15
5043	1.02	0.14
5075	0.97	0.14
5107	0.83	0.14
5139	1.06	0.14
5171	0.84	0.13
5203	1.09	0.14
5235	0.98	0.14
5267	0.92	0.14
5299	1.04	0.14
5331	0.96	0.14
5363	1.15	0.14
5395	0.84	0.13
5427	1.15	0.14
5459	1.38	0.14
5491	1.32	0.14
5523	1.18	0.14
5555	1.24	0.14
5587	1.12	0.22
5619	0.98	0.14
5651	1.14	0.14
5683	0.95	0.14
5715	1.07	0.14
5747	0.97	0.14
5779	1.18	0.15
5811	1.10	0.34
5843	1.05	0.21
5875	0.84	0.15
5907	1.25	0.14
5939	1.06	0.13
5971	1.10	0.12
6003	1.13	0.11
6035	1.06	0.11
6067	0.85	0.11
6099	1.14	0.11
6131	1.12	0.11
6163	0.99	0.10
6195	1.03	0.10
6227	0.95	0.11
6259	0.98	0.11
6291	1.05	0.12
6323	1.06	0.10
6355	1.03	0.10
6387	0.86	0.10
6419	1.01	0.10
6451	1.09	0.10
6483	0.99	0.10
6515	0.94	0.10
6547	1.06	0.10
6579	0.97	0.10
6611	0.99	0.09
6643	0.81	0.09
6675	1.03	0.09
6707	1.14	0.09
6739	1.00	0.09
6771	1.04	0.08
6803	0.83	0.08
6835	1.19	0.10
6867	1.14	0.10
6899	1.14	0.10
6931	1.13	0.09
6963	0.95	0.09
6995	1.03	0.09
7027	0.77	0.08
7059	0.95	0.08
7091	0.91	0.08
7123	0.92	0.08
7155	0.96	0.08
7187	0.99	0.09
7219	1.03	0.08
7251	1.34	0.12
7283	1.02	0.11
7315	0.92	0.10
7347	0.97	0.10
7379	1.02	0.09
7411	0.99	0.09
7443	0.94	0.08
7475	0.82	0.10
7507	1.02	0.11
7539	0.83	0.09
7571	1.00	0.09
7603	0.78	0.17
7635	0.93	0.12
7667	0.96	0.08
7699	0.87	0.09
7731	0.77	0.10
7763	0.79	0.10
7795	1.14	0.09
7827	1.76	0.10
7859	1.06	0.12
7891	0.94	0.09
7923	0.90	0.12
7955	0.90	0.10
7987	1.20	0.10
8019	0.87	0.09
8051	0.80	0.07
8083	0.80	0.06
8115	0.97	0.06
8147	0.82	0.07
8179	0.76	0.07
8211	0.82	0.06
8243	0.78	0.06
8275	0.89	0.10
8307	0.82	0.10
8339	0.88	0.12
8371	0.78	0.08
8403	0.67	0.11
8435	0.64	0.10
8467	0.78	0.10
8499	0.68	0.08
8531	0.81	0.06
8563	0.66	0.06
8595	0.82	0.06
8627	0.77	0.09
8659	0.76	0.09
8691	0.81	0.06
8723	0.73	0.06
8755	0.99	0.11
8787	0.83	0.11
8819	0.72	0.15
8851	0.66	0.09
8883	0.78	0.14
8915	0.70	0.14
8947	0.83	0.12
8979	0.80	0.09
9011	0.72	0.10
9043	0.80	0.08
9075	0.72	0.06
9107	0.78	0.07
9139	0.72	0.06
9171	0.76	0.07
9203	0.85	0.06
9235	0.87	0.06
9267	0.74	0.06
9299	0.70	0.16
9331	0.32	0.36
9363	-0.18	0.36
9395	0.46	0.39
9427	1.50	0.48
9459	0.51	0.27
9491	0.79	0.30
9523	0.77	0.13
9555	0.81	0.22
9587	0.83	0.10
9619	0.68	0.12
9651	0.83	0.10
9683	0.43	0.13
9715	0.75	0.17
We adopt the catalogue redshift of 0.190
